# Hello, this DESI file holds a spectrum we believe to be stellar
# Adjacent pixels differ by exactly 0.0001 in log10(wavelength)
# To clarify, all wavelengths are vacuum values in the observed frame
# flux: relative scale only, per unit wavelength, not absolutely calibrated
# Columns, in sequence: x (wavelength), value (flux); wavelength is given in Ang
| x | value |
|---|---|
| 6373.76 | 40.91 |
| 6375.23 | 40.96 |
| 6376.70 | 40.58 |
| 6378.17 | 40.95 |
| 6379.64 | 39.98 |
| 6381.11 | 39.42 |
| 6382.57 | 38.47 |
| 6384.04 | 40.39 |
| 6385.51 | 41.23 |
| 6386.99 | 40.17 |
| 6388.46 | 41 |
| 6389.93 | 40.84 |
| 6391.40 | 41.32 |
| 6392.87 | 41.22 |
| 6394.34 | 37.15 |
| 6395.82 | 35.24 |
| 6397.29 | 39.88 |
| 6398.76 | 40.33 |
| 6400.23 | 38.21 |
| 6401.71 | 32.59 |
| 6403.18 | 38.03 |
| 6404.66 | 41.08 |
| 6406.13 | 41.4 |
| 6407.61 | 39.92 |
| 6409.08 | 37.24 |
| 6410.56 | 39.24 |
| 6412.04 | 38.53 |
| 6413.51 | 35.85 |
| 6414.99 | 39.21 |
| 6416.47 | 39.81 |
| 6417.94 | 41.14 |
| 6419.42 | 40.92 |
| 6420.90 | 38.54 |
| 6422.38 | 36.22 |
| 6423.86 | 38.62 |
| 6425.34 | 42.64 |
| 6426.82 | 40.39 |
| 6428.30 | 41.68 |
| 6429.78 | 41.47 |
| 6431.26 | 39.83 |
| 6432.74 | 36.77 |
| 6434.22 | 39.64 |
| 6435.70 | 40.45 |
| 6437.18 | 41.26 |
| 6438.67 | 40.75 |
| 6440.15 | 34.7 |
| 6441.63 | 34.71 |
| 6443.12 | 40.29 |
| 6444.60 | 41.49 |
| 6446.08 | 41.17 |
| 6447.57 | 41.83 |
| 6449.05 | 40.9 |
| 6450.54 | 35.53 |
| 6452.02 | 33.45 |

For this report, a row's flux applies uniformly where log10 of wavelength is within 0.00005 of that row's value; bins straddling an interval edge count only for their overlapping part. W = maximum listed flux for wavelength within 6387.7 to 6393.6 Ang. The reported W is 41.32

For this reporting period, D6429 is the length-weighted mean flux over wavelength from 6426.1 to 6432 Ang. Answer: 40.9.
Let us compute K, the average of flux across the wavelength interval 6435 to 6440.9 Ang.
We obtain 39.3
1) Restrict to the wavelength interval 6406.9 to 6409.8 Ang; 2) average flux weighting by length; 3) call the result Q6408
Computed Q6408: 38.6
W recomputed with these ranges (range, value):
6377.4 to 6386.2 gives 41.23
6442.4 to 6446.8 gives 41.49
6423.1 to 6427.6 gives 42.64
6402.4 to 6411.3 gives 41.4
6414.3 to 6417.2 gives 39.81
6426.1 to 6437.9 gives 41.68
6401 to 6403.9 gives 38.03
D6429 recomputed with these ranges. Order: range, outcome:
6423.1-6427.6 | 40.5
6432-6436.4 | 39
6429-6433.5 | 39.4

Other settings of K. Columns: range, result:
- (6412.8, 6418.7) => 39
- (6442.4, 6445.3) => 40.9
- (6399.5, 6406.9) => 38.2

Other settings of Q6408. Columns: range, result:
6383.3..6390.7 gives 40.7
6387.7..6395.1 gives 40.3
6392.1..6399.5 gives 38.8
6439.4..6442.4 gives 34.8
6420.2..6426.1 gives 39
